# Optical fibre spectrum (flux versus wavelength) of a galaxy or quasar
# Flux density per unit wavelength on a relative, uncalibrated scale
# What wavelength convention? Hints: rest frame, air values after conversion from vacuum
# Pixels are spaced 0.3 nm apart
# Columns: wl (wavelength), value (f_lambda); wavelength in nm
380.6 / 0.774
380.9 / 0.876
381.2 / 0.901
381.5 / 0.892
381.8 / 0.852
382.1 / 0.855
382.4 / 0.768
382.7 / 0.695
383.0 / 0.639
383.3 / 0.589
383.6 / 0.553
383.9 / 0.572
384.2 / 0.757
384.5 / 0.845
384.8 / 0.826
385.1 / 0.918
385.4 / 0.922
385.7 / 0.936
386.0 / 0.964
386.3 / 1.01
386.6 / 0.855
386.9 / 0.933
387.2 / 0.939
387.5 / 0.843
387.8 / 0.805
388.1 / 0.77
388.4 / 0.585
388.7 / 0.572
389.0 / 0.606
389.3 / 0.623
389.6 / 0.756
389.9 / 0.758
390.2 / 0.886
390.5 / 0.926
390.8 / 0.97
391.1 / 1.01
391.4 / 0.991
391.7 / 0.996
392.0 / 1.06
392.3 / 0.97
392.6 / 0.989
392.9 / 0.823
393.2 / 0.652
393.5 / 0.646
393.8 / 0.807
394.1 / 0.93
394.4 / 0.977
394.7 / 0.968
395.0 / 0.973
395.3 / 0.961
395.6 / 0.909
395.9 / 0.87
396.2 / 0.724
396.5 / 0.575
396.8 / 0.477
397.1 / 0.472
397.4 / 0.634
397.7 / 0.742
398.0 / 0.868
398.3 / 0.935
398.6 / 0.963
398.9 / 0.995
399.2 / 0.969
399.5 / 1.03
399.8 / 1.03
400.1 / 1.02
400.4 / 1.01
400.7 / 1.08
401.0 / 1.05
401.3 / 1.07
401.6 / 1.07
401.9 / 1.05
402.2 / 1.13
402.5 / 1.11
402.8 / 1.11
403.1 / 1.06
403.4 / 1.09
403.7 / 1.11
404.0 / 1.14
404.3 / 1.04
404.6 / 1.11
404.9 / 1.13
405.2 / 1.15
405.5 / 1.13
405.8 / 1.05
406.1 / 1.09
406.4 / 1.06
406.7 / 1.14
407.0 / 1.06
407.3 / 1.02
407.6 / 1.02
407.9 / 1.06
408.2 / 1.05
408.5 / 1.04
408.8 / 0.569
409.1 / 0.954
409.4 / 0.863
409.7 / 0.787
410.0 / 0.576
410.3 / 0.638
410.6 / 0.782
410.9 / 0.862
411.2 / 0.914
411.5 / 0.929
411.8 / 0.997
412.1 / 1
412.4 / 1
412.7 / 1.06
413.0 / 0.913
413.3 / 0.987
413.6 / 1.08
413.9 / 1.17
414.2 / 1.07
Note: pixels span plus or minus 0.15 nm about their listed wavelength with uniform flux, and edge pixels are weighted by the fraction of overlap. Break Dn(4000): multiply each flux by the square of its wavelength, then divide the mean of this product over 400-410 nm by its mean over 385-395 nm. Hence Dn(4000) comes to 1.30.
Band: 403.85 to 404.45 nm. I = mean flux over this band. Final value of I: 1.09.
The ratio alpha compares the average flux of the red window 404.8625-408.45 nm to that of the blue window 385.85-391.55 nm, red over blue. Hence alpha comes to 1.30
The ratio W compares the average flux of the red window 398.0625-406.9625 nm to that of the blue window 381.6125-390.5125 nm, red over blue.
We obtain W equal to 1.4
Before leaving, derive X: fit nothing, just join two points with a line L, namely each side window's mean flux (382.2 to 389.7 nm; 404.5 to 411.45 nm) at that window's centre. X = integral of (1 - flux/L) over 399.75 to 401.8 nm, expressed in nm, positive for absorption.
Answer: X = -0.35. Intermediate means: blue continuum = 0.772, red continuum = 0.957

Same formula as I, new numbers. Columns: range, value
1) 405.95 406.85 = 1.1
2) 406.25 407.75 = 1.06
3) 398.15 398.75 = 0.949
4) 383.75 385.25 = 0.784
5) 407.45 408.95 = 0.948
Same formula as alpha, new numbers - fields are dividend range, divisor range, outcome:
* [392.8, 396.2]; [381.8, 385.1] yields 1.18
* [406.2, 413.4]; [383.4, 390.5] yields 1.17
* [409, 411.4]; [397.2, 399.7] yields 0.90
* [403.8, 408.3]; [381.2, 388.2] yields 1.33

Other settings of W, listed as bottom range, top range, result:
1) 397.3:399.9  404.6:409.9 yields 1.11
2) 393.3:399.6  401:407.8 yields 1.31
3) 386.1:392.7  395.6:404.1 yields 1.10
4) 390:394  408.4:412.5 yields 0.94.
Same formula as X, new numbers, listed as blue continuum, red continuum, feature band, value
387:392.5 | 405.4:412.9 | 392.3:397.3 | 0.38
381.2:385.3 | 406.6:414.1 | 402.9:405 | -0.47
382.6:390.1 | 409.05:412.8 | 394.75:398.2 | 0.24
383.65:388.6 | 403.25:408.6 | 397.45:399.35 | 0.18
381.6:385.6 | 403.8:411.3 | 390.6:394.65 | -0.36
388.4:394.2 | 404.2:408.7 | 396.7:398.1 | 0.44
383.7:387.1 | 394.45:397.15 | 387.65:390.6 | 0.39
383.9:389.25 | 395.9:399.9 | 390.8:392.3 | -0.36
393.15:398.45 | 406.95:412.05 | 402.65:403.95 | -0.39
